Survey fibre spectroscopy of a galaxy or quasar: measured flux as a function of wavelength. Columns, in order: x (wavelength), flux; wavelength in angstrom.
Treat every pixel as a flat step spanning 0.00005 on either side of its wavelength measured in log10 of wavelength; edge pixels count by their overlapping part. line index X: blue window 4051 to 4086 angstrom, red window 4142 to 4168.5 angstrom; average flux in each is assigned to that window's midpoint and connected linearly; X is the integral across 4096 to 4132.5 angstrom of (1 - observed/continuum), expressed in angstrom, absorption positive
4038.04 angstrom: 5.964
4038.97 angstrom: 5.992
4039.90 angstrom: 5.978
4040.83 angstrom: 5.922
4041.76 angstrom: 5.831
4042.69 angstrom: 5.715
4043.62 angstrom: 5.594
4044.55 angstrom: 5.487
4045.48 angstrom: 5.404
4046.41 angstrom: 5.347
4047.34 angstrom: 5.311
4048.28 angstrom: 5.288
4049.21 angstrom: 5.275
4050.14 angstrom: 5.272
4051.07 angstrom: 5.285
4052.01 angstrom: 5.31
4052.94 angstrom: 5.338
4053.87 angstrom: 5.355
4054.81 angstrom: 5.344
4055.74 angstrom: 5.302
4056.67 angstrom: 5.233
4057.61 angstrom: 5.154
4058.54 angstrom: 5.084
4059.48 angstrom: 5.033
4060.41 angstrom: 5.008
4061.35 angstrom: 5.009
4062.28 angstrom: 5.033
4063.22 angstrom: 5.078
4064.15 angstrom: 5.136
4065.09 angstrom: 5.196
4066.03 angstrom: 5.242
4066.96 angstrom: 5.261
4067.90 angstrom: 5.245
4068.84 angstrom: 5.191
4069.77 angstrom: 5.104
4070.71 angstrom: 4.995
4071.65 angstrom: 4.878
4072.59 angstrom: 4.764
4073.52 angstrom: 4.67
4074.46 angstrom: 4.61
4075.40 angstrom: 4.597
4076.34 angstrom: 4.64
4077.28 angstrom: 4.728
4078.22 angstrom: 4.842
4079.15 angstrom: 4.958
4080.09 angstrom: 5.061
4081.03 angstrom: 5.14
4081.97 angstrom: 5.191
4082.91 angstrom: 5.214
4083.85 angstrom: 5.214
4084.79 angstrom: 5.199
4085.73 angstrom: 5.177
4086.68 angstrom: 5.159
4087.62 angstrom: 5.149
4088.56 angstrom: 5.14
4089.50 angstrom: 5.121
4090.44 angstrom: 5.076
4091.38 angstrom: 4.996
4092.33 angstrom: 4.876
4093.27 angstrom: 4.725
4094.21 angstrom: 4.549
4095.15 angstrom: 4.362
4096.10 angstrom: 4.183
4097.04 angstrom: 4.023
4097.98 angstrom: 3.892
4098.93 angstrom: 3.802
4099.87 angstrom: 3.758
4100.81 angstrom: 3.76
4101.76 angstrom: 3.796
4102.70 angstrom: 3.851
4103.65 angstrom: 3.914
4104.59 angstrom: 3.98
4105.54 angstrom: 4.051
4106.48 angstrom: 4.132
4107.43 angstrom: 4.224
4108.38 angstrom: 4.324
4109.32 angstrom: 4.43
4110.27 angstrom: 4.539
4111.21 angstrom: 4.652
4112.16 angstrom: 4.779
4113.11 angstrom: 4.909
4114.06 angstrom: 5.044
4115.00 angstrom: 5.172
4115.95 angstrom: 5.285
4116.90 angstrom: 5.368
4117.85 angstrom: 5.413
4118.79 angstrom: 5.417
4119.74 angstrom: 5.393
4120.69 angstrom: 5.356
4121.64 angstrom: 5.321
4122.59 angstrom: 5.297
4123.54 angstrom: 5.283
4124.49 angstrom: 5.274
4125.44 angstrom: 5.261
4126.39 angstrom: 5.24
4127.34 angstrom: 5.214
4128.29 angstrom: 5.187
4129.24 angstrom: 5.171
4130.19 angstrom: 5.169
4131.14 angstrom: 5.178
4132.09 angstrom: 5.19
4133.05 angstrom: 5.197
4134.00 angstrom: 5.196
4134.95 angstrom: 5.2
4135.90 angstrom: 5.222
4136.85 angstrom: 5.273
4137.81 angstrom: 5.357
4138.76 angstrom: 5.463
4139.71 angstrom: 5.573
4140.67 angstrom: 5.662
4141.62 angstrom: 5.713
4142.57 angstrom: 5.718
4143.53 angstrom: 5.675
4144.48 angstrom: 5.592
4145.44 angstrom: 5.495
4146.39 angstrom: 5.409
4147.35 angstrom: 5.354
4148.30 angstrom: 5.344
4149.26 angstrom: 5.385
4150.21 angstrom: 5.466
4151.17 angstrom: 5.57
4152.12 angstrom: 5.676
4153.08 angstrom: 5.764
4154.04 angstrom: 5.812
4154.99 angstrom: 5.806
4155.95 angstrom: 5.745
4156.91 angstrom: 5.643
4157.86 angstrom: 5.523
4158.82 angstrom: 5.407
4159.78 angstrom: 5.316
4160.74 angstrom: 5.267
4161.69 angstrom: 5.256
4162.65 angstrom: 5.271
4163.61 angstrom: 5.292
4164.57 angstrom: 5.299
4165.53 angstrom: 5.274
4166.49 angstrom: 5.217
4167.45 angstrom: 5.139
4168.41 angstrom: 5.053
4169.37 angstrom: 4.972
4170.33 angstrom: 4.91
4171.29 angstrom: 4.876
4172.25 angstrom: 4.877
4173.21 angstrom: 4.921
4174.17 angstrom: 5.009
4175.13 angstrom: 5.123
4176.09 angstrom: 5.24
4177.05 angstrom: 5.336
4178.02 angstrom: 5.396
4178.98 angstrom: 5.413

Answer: 3.82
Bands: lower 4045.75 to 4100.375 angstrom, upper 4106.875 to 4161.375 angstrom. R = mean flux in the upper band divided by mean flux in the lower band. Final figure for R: 1.07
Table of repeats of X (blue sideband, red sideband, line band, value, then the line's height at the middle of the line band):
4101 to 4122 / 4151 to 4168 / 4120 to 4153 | -1.9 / 5.09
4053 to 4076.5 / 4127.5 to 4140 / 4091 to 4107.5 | 3.2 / 5.16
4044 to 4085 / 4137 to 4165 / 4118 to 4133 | 0.4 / 5.39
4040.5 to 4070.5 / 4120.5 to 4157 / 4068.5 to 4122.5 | 6.2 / 5.35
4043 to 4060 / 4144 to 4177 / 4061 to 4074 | 0.6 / 5.31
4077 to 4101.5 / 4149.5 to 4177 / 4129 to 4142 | -0.6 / 5.1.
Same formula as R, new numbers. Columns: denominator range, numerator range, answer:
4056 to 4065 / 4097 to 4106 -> 0.76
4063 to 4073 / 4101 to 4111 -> 0.81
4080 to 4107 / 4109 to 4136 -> 1.13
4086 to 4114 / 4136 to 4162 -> 1.25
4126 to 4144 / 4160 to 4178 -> 0.96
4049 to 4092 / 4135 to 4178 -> 1.06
